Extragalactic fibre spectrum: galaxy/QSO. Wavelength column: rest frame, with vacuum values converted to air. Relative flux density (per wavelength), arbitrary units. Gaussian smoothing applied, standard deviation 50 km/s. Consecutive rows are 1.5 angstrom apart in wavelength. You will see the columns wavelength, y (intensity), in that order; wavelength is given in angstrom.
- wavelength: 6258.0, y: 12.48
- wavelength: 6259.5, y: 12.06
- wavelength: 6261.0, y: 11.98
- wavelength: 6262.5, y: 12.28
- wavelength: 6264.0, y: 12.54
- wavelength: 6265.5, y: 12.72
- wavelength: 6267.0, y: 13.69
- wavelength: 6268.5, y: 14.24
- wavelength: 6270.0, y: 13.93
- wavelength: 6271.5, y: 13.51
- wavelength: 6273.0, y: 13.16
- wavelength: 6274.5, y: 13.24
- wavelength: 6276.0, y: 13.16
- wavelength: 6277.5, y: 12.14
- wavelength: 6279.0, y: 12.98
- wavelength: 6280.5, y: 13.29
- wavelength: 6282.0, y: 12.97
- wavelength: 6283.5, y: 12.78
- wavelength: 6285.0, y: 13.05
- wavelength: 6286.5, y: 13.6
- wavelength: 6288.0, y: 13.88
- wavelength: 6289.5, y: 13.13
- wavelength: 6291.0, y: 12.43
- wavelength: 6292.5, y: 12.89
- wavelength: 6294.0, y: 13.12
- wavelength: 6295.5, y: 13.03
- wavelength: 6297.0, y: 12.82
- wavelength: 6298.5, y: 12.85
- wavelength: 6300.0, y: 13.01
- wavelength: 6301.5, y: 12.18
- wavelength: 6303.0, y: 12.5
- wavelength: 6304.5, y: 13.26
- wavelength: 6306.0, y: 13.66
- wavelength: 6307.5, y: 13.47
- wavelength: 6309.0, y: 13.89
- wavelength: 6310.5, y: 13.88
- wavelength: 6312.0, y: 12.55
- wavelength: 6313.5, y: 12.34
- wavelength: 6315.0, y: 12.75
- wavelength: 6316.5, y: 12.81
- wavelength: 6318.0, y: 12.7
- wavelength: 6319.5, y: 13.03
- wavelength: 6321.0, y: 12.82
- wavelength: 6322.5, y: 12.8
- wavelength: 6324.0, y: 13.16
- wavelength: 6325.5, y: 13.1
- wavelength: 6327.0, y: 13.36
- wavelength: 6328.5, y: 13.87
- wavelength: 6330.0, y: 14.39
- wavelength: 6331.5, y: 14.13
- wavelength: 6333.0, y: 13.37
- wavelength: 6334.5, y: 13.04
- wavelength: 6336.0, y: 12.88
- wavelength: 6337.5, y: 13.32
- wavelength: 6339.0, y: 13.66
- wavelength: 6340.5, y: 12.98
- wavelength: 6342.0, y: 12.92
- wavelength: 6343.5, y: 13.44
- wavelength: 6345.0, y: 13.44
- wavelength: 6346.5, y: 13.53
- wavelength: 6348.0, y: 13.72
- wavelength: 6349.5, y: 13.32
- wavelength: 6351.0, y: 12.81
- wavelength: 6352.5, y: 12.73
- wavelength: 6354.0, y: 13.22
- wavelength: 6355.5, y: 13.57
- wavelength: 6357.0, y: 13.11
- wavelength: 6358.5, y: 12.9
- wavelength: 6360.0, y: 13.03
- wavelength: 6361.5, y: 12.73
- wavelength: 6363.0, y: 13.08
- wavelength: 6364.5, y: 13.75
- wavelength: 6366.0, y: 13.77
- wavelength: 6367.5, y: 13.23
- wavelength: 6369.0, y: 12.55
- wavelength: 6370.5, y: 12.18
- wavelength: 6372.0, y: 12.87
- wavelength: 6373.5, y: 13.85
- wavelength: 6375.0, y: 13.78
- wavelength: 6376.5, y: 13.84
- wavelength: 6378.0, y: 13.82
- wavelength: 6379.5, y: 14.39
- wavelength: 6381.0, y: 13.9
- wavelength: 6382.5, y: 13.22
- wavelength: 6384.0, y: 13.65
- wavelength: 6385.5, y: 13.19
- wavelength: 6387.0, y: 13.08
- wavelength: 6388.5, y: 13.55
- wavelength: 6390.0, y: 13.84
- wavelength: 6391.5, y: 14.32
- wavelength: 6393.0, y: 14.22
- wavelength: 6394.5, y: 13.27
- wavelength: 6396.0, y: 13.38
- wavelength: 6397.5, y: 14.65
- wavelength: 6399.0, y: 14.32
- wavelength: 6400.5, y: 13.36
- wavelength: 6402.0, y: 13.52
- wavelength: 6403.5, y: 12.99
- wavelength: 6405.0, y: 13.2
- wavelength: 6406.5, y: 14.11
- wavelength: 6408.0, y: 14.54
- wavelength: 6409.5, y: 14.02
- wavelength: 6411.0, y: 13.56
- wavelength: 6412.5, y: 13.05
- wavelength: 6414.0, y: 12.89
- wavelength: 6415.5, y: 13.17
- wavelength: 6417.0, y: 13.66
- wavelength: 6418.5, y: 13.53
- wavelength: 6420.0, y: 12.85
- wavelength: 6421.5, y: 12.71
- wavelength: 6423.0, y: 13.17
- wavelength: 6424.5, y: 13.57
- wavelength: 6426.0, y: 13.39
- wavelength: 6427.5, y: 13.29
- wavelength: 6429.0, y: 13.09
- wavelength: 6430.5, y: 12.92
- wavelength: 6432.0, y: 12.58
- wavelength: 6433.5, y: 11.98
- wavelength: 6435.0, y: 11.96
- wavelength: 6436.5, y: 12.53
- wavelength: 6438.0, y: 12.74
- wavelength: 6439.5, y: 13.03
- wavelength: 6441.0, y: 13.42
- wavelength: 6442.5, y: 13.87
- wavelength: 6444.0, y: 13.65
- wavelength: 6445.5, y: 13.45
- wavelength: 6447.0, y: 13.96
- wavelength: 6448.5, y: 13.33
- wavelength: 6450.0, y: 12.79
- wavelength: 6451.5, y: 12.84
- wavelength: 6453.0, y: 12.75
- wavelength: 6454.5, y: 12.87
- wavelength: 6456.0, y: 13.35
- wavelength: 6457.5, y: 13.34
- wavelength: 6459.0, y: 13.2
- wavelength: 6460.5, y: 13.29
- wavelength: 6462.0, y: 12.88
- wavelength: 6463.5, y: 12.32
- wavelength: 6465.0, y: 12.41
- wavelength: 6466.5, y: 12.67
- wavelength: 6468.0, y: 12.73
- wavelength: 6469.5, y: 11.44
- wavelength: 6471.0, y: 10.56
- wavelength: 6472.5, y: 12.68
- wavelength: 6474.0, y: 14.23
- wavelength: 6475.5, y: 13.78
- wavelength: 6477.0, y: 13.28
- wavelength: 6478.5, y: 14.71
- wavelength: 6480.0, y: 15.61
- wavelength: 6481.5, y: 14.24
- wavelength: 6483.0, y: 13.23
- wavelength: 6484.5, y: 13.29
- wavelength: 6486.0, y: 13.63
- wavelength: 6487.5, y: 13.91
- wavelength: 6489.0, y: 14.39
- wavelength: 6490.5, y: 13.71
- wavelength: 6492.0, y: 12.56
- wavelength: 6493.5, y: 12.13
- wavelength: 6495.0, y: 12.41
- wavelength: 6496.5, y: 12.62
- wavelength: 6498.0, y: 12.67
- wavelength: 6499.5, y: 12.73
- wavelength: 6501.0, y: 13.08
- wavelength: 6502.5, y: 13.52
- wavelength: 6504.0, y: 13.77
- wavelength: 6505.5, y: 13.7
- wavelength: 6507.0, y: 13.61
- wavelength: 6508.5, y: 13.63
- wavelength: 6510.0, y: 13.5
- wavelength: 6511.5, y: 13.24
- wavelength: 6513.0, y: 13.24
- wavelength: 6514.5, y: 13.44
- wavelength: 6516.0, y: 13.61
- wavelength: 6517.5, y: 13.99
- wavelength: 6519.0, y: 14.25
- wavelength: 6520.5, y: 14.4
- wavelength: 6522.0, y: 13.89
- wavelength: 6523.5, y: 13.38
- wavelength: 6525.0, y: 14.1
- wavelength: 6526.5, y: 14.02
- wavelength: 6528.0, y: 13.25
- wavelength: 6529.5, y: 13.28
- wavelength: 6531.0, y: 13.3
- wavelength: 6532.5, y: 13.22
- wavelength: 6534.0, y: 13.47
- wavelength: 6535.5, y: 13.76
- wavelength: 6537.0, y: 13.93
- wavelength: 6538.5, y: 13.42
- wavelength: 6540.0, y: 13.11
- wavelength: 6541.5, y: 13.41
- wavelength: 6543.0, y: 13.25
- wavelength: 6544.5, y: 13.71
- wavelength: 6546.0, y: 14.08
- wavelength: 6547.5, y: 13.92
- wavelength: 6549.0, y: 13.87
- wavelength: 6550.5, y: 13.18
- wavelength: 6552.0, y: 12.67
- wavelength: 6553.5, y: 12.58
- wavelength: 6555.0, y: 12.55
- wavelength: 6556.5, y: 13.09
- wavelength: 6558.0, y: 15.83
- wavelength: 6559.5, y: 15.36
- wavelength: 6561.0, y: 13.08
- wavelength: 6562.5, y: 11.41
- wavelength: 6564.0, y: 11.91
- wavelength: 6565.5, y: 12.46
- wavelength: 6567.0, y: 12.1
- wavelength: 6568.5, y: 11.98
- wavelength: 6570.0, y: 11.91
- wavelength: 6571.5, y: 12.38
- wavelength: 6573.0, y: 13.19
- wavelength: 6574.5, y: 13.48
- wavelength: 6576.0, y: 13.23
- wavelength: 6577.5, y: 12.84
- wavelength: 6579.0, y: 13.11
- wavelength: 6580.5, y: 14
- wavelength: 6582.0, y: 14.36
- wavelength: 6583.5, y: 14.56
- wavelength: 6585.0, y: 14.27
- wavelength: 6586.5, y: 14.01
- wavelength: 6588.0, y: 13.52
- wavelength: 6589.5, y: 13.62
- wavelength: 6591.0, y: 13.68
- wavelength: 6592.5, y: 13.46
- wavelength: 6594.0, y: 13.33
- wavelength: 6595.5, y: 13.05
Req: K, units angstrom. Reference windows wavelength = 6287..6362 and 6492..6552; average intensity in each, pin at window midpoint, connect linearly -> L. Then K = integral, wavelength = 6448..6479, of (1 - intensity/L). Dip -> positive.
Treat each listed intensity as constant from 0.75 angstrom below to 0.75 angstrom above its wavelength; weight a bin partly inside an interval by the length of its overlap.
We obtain 1.0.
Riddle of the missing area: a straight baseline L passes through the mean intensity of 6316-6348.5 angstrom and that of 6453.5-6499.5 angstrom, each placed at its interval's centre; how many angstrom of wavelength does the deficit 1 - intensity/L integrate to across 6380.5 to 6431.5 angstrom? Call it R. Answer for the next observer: -1.1 angstrom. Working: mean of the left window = 13.3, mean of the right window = 13.1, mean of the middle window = 13.5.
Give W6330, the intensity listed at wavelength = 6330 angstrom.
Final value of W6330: 14.39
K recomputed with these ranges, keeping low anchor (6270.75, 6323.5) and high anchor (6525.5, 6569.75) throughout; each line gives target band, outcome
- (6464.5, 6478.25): 0.5 angstrom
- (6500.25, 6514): -0.3 angstrom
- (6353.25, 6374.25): -0.1 angstrom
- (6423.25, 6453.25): 0.2 angstrom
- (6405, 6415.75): -0.4 angstrom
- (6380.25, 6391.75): -0.4 angstrom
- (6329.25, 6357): -0.6 angstrom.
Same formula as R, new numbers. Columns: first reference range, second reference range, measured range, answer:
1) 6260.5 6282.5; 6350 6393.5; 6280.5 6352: 0.25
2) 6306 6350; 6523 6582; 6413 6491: 0.58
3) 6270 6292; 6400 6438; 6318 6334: -0.28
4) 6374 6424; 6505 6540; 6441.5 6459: 0.41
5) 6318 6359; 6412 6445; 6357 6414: -1.57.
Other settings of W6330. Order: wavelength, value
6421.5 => 12.71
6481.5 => 14.24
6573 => 13.19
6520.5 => 14.4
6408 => 14.54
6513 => 13.24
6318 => 12.7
